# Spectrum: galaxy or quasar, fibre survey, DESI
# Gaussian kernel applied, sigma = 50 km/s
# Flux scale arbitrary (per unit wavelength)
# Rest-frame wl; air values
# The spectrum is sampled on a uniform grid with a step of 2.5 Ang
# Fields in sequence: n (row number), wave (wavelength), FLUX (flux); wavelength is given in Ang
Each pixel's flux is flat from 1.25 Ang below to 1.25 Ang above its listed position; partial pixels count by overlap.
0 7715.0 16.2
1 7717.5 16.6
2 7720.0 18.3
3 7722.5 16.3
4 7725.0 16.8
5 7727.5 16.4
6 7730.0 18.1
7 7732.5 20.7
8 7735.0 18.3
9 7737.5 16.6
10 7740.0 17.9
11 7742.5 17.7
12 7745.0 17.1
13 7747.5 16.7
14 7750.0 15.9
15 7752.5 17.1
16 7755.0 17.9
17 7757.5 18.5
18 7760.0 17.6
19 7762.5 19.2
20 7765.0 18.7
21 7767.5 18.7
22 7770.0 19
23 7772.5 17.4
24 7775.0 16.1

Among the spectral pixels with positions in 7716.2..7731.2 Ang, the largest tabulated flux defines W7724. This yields 18.3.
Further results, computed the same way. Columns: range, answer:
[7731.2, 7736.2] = 20.7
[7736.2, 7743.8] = 17.9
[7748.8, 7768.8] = 19.2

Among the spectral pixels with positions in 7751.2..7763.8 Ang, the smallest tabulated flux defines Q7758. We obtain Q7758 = 17.1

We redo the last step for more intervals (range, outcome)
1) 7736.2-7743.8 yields 16.6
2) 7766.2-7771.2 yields 18.7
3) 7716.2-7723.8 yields 16.3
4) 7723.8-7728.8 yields 16.4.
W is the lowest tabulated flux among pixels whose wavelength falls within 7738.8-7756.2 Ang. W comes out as 15.9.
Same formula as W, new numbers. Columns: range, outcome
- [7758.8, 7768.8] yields 17.6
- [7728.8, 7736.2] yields 18.1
